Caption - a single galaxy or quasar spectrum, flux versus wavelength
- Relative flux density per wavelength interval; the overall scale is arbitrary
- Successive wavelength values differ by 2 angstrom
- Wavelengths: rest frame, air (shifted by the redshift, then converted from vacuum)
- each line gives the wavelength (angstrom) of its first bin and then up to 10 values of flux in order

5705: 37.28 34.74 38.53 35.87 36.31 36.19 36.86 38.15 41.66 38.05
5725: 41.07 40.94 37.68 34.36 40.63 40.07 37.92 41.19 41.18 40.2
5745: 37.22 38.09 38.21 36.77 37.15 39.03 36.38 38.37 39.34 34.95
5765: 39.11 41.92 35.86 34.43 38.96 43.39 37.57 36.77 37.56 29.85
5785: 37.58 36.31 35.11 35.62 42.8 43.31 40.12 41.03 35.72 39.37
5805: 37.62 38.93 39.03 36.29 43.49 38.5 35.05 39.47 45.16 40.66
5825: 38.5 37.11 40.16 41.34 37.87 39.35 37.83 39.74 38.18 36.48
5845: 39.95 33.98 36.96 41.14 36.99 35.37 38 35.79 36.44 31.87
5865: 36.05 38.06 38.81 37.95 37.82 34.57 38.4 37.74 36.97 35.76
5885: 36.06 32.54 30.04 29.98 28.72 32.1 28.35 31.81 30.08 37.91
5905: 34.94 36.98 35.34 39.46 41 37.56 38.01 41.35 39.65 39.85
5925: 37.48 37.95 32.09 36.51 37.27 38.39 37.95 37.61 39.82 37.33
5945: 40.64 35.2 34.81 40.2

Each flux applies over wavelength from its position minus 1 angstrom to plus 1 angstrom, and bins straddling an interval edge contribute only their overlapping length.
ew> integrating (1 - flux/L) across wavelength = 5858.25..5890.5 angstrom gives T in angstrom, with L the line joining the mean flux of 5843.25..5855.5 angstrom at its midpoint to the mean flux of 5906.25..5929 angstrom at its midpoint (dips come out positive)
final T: 1.64 angstrom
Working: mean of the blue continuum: 37.4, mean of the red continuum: 38.3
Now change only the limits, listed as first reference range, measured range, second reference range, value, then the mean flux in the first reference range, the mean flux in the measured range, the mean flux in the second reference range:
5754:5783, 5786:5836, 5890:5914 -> -3.5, 37.8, 39.1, 33.9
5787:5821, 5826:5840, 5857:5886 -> -0.4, 39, 39.1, 36.6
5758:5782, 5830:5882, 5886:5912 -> -4.1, 38.2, 37.4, 32.9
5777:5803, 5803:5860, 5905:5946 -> -1.1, 37.7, 38.5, 38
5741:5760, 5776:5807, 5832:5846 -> 0.4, 38.1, 37.8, 38.5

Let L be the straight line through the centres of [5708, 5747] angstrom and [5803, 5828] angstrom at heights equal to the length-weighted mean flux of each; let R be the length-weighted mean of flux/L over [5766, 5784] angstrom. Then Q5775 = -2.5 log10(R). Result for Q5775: 0.04 mag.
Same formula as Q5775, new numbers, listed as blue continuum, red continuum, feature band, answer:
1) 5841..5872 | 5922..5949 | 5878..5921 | 0.07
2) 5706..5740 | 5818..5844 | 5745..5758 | 0.03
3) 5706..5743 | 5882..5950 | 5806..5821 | -0.05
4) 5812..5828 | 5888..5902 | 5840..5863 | -0.04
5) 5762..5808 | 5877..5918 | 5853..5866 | 0.00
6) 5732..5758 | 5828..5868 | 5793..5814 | -0.04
